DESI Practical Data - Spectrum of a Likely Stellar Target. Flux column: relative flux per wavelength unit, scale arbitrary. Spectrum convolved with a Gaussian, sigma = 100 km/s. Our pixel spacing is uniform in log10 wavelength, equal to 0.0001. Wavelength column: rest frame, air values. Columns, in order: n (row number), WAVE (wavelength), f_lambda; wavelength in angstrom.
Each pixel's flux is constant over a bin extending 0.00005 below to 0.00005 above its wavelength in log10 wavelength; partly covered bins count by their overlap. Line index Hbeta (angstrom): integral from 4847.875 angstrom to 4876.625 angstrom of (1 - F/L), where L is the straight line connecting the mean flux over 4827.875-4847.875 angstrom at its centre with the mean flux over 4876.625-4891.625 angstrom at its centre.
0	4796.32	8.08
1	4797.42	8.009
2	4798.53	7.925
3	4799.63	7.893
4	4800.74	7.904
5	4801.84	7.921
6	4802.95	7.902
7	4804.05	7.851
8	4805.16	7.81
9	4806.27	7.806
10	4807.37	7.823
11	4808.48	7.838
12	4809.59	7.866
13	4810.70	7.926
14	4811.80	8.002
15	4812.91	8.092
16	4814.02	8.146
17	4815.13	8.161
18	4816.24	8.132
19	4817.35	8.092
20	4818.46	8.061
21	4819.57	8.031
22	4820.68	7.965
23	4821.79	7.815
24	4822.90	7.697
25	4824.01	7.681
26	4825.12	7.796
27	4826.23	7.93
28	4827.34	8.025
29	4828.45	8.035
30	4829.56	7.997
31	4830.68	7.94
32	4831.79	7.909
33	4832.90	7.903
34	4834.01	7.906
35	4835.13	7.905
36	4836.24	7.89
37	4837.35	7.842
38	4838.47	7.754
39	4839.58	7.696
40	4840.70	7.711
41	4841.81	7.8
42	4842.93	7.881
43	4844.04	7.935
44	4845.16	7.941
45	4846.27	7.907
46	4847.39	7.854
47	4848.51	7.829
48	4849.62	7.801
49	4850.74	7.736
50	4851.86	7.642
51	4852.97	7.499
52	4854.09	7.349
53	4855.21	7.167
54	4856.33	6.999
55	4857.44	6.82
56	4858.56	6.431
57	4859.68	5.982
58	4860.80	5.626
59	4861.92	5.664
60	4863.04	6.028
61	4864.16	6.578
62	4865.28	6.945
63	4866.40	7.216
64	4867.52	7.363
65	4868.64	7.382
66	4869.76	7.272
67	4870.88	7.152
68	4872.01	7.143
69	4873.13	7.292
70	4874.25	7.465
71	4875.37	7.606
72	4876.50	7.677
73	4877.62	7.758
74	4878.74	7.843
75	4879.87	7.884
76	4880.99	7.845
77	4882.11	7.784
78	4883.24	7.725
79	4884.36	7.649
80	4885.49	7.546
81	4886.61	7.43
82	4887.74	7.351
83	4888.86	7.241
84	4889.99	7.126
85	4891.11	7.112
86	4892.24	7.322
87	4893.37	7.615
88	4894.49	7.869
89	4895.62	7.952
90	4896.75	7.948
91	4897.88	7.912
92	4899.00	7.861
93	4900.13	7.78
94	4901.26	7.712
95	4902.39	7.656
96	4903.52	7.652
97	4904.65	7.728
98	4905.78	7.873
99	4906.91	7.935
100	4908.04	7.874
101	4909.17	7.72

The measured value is 2.5 angstrom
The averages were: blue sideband 7.88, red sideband 7.57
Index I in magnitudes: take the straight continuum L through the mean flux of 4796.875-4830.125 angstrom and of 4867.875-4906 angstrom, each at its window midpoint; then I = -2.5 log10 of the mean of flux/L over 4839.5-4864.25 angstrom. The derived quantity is 0.08 mag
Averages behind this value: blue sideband 7.94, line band 7.21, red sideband 7.59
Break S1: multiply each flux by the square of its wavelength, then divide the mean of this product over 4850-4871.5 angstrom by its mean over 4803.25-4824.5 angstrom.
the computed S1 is 0.89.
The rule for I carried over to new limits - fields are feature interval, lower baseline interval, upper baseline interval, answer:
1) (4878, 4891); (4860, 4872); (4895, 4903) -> -0.03 mag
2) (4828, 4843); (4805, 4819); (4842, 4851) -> 0.00 mag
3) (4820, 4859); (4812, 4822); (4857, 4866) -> -0.09 mag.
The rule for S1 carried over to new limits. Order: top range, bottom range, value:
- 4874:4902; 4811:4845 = 0.99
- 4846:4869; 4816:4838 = 0.90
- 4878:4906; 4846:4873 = 1.10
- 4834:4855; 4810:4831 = 0.98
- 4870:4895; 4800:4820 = 0.97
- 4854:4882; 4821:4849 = 0.91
